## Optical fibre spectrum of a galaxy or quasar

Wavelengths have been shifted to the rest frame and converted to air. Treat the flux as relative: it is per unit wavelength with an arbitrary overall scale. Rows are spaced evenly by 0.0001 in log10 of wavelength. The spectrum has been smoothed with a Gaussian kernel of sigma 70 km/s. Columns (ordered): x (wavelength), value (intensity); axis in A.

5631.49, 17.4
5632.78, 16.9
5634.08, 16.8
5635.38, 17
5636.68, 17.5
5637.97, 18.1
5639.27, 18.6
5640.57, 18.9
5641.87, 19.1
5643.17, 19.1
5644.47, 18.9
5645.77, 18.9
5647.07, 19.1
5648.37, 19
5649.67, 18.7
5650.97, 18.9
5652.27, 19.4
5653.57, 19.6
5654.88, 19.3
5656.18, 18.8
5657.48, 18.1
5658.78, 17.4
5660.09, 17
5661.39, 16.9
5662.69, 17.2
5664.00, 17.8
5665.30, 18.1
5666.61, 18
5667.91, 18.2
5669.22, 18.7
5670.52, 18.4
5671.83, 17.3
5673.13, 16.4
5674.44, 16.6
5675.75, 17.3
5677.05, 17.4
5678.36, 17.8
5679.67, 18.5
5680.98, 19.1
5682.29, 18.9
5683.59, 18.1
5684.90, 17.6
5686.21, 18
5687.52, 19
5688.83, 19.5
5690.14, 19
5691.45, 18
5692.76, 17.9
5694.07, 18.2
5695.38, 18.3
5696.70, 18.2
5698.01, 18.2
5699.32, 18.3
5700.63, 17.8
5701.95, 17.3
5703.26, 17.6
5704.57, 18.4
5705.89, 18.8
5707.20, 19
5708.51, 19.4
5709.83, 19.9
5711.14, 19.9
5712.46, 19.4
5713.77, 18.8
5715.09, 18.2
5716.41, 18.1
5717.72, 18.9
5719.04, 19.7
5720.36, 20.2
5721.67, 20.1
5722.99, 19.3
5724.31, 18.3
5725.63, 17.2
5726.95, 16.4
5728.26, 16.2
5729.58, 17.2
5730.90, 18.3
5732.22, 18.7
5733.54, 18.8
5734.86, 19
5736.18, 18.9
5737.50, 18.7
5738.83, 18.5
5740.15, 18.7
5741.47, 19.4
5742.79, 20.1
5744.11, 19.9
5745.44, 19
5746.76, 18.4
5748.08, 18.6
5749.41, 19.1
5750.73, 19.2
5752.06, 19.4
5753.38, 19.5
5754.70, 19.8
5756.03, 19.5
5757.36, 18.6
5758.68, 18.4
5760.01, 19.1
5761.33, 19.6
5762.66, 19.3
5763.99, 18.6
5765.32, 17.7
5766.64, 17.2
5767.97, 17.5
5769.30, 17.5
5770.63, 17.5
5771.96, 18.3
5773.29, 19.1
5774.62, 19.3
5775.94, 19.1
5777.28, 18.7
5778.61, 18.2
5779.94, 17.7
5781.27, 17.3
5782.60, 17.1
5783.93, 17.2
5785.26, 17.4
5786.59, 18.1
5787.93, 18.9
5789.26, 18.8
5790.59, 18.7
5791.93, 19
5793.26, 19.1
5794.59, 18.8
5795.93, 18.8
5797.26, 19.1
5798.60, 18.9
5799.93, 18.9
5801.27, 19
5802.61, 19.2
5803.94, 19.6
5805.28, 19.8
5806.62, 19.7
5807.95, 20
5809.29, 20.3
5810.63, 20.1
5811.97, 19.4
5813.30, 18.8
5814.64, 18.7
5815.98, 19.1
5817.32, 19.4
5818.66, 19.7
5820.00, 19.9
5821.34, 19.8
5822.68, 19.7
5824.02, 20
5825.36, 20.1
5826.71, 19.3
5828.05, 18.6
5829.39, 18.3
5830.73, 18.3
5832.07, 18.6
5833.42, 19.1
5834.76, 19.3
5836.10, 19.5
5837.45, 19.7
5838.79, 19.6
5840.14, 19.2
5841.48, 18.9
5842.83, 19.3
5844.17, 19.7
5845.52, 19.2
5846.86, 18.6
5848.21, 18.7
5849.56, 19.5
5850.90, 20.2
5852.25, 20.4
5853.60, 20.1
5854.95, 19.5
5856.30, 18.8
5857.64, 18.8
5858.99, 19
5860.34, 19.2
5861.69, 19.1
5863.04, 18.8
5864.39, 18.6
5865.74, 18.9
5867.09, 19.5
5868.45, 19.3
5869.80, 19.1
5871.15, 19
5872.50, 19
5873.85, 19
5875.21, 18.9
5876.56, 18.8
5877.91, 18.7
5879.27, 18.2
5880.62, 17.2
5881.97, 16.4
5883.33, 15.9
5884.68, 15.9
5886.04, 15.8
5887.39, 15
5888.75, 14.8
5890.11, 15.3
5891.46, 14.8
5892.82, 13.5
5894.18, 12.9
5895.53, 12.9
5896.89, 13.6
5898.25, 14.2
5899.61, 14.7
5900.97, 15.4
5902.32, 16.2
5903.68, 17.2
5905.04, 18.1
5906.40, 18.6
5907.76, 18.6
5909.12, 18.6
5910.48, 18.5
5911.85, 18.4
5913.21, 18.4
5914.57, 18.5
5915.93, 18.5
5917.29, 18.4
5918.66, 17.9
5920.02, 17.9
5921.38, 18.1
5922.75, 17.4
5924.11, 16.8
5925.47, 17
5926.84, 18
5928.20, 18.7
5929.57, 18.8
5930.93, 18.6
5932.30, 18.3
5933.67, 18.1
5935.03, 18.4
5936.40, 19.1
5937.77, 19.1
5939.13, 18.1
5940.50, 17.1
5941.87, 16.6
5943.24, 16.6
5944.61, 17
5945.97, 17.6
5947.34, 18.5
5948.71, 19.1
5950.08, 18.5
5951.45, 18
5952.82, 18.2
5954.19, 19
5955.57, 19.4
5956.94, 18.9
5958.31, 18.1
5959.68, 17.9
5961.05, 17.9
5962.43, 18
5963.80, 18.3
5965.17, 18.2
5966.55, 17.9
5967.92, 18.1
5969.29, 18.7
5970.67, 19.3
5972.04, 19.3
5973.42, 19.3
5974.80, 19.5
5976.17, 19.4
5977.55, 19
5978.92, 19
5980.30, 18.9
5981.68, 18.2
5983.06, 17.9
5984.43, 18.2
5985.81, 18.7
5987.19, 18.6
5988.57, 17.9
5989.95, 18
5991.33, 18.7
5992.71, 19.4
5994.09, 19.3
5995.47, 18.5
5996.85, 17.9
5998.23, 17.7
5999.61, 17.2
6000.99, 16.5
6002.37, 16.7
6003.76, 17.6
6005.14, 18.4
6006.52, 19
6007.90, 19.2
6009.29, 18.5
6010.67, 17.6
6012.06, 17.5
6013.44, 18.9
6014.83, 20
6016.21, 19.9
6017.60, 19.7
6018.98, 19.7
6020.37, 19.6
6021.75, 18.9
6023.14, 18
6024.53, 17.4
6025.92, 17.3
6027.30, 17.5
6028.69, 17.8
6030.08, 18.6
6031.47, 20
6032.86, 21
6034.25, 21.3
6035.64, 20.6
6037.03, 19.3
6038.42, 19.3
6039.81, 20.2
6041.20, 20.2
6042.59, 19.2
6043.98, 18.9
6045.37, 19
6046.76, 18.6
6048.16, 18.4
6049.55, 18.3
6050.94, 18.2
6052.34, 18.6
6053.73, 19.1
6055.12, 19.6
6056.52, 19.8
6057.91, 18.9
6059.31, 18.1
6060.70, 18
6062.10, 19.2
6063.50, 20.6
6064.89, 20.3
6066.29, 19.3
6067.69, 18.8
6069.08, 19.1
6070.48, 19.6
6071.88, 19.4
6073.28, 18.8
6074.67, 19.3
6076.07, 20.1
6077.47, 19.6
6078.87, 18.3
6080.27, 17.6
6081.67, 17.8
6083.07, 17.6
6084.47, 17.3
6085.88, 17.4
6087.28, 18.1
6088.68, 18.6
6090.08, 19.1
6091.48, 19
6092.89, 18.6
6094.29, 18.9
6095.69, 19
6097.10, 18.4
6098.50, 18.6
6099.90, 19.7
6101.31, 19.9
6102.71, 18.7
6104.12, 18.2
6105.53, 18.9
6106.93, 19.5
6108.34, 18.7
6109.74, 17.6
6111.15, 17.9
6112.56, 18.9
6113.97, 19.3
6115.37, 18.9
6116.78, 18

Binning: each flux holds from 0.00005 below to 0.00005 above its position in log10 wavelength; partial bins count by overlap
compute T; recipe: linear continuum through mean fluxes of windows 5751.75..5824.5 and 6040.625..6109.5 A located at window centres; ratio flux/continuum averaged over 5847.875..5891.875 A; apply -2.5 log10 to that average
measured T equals 0.04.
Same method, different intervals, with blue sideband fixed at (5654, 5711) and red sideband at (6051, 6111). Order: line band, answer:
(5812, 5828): -0.062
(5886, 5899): 0.287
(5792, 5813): -0.058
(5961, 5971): 0.021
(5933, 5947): 0.047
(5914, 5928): 0.041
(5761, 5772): 0.014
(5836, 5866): -0.048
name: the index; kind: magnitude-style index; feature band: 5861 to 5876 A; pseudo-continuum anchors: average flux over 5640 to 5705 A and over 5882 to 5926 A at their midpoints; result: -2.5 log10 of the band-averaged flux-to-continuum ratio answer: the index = -0.14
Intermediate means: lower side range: 18.2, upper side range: 16.5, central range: 19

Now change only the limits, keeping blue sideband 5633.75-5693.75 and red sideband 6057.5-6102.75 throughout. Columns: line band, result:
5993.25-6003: 0.059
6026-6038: -0.036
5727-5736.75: 0.016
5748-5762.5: -0.048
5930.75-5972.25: 0.024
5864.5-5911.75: 0.103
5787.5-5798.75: -0.028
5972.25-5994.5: -0.003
